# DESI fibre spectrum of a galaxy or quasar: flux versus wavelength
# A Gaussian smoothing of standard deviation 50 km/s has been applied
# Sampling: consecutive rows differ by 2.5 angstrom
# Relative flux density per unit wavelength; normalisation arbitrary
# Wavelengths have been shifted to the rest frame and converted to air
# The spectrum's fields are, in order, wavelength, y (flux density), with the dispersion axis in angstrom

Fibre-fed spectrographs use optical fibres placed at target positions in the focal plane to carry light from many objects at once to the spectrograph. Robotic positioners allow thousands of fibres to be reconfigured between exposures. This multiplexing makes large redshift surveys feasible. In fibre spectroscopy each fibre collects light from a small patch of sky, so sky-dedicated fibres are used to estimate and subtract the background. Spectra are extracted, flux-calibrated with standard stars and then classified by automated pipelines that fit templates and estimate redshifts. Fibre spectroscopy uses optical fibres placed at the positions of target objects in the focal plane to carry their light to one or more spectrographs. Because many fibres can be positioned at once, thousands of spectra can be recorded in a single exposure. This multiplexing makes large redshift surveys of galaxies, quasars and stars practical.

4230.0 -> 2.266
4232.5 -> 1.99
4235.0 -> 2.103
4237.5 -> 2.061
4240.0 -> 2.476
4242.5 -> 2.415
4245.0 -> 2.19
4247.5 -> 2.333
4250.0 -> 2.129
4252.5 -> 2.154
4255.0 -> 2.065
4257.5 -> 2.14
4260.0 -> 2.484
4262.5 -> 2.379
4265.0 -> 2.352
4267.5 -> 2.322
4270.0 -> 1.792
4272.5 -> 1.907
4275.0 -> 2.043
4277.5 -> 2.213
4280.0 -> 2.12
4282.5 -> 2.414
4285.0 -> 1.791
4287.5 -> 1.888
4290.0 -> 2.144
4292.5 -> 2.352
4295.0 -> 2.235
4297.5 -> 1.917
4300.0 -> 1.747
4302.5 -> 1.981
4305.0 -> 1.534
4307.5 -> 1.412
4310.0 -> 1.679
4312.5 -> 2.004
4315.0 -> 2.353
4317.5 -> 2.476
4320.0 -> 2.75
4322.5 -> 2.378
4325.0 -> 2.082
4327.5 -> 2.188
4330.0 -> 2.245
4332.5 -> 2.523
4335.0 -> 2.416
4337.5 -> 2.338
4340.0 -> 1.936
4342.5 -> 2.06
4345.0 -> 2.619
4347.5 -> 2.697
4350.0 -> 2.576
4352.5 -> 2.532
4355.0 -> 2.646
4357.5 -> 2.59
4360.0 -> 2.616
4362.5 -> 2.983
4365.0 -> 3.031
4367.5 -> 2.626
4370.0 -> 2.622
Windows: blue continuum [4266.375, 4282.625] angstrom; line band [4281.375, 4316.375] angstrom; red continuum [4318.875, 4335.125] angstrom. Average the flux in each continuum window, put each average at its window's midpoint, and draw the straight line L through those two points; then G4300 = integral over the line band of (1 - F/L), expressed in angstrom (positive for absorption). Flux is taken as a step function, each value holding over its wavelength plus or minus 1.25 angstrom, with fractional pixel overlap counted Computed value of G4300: 4.0 angstrom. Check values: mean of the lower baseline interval 2.09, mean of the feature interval 1.96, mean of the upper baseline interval 2.36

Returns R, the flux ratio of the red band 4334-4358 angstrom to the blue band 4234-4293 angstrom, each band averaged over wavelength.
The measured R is 1.1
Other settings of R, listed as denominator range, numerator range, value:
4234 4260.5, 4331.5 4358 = 1.10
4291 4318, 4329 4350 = 1.21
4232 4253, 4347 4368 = 1.22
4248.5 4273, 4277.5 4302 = 0.95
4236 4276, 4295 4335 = 0.95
